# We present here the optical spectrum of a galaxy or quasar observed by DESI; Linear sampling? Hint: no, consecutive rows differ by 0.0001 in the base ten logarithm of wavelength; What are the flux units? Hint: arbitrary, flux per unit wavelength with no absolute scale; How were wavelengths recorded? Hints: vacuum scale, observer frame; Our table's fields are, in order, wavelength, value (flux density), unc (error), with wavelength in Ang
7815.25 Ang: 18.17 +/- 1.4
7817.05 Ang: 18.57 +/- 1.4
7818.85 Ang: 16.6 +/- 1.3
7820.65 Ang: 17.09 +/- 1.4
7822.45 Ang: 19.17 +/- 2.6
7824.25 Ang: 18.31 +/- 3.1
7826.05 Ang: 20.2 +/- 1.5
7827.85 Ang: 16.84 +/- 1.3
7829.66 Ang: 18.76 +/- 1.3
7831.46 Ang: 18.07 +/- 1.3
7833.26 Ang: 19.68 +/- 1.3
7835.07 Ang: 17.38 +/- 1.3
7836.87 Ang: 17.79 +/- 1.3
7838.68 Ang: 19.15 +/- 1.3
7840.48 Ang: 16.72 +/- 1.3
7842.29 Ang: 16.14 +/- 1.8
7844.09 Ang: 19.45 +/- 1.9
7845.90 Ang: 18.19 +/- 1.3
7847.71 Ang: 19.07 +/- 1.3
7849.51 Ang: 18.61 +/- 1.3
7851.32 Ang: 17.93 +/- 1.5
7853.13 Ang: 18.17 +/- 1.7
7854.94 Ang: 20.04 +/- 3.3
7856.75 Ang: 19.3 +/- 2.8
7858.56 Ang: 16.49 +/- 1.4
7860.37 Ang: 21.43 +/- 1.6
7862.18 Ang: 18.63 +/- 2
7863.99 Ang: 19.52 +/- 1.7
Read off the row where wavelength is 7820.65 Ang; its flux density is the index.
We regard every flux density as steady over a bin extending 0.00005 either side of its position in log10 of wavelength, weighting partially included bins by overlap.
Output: 17.09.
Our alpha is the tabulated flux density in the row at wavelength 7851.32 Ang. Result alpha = 17.93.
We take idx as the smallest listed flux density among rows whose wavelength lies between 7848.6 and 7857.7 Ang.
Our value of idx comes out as 17.93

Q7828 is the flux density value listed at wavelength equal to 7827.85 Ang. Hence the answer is 16.84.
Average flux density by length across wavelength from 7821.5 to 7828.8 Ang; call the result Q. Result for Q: 18.6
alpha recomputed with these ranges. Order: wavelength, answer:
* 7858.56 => 16.49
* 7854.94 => 20.04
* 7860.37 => 21.43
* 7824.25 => 18.31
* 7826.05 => 20.2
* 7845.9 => 18.19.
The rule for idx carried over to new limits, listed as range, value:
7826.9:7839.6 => 16.84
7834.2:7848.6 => 16.14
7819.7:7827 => 17.09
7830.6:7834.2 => 18.07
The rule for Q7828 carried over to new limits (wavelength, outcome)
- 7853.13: 18.17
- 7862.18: 18.63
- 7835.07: 17.38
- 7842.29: 16.14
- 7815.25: 18.17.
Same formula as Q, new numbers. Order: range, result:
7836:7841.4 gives 17.9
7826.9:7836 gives 18.2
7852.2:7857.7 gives 19.1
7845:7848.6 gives 18.6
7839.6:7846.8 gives 17.6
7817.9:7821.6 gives 16.9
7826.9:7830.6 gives 17.8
